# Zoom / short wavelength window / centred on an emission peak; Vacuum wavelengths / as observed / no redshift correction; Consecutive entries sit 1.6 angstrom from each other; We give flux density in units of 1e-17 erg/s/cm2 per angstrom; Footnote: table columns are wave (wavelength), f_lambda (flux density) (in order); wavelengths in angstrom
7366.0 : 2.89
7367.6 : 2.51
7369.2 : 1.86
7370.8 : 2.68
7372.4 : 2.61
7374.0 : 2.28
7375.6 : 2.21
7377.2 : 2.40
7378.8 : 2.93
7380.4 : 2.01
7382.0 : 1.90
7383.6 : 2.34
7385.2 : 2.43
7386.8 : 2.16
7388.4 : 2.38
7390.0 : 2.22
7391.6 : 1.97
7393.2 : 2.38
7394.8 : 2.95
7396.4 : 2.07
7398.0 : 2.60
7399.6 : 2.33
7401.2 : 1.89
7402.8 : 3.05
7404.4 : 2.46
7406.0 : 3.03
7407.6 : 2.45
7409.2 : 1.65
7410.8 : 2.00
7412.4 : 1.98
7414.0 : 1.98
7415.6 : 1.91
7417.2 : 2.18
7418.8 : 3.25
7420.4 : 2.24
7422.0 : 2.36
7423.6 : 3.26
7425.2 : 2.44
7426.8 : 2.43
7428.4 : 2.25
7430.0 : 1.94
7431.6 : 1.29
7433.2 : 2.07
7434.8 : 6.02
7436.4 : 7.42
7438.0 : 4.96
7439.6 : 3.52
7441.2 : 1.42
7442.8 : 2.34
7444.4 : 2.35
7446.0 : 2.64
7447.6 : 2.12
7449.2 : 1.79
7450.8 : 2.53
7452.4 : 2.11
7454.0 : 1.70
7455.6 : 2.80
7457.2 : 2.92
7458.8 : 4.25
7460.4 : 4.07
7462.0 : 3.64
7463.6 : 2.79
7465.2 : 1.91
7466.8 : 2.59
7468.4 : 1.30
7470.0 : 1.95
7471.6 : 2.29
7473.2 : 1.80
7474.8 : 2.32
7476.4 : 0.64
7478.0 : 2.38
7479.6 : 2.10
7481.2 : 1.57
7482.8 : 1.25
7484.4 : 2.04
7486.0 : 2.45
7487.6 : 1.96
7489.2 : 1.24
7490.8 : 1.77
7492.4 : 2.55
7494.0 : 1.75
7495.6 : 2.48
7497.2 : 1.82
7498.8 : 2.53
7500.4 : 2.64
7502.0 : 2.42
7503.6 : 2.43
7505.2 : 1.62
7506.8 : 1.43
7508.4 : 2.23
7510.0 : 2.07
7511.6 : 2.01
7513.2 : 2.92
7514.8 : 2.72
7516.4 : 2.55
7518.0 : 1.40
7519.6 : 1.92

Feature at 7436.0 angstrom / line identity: H-alpha 6563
